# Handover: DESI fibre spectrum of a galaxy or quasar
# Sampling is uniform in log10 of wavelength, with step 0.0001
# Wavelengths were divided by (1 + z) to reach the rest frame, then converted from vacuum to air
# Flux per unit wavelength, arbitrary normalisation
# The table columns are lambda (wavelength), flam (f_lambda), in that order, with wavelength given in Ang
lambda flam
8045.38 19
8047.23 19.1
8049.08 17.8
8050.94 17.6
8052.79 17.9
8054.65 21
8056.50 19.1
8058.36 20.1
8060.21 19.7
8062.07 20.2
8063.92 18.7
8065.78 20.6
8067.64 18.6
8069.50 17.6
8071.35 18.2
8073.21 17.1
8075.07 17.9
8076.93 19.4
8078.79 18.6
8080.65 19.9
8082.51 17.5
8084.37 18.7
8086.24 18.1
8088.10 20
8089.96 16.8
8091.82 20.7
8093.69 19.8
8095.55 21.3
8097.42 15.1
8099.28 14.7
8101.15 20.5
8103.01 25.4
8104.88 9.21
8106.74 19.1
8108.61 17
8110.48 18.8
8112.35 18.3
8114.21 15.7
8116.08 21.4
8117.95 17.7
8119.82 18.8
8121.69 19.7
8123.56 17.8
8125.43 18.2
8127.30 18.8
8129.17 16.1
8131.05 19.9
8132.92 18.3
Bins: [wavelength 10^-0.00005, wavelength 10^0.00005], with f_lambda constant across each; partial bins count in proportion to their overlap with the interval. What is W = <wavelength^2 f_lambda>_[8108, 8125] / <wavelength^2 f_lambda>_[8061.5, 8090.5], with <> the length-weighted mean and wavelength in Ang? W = 1.00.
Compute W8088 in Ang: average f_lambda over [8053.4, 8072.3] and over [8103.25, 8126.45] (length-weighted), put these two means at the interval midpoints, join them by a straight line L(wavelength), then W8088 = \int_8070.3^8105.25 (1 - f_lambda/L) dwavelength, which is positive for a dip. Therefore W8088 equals 0.3 Ang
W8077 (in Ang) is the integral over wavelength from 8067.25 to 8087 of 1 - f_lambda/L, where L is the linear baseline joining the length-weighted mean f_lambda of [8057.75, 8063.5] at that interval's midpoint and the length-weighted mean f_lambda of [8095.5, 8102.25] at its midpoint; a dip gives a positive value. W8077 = 0.6 Ang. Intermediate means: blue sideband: 19.9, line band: 18.3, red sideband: 17.6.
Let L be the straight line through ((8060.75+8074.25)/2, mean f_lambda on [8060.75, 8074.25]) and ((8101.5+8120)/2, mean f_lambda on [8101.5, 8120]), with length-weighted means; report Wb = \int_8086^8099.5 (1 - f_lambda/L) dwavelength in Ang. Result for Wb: -0.1 Ang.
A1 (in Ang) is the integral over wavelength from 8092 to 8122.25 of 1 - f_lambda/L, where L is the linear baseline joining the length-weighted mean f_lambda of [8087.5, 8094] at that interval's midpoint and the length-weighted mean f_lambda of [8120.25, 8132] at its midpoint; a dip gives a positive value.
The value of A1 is 0.9 Ang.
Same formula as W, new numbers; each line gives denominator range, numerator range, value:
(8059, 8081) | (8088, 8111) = 0.98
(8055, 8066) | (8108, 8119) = 0.93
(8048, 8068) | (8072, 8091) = 0.96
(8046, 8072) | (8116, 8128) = 1.00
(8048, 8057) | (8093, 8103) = 1.02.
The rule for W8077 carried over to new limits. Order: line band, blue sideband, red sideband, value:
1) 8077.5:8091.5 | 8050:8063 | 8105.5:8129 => 0.2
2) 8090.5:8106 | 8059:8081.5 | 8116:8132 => 0.3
